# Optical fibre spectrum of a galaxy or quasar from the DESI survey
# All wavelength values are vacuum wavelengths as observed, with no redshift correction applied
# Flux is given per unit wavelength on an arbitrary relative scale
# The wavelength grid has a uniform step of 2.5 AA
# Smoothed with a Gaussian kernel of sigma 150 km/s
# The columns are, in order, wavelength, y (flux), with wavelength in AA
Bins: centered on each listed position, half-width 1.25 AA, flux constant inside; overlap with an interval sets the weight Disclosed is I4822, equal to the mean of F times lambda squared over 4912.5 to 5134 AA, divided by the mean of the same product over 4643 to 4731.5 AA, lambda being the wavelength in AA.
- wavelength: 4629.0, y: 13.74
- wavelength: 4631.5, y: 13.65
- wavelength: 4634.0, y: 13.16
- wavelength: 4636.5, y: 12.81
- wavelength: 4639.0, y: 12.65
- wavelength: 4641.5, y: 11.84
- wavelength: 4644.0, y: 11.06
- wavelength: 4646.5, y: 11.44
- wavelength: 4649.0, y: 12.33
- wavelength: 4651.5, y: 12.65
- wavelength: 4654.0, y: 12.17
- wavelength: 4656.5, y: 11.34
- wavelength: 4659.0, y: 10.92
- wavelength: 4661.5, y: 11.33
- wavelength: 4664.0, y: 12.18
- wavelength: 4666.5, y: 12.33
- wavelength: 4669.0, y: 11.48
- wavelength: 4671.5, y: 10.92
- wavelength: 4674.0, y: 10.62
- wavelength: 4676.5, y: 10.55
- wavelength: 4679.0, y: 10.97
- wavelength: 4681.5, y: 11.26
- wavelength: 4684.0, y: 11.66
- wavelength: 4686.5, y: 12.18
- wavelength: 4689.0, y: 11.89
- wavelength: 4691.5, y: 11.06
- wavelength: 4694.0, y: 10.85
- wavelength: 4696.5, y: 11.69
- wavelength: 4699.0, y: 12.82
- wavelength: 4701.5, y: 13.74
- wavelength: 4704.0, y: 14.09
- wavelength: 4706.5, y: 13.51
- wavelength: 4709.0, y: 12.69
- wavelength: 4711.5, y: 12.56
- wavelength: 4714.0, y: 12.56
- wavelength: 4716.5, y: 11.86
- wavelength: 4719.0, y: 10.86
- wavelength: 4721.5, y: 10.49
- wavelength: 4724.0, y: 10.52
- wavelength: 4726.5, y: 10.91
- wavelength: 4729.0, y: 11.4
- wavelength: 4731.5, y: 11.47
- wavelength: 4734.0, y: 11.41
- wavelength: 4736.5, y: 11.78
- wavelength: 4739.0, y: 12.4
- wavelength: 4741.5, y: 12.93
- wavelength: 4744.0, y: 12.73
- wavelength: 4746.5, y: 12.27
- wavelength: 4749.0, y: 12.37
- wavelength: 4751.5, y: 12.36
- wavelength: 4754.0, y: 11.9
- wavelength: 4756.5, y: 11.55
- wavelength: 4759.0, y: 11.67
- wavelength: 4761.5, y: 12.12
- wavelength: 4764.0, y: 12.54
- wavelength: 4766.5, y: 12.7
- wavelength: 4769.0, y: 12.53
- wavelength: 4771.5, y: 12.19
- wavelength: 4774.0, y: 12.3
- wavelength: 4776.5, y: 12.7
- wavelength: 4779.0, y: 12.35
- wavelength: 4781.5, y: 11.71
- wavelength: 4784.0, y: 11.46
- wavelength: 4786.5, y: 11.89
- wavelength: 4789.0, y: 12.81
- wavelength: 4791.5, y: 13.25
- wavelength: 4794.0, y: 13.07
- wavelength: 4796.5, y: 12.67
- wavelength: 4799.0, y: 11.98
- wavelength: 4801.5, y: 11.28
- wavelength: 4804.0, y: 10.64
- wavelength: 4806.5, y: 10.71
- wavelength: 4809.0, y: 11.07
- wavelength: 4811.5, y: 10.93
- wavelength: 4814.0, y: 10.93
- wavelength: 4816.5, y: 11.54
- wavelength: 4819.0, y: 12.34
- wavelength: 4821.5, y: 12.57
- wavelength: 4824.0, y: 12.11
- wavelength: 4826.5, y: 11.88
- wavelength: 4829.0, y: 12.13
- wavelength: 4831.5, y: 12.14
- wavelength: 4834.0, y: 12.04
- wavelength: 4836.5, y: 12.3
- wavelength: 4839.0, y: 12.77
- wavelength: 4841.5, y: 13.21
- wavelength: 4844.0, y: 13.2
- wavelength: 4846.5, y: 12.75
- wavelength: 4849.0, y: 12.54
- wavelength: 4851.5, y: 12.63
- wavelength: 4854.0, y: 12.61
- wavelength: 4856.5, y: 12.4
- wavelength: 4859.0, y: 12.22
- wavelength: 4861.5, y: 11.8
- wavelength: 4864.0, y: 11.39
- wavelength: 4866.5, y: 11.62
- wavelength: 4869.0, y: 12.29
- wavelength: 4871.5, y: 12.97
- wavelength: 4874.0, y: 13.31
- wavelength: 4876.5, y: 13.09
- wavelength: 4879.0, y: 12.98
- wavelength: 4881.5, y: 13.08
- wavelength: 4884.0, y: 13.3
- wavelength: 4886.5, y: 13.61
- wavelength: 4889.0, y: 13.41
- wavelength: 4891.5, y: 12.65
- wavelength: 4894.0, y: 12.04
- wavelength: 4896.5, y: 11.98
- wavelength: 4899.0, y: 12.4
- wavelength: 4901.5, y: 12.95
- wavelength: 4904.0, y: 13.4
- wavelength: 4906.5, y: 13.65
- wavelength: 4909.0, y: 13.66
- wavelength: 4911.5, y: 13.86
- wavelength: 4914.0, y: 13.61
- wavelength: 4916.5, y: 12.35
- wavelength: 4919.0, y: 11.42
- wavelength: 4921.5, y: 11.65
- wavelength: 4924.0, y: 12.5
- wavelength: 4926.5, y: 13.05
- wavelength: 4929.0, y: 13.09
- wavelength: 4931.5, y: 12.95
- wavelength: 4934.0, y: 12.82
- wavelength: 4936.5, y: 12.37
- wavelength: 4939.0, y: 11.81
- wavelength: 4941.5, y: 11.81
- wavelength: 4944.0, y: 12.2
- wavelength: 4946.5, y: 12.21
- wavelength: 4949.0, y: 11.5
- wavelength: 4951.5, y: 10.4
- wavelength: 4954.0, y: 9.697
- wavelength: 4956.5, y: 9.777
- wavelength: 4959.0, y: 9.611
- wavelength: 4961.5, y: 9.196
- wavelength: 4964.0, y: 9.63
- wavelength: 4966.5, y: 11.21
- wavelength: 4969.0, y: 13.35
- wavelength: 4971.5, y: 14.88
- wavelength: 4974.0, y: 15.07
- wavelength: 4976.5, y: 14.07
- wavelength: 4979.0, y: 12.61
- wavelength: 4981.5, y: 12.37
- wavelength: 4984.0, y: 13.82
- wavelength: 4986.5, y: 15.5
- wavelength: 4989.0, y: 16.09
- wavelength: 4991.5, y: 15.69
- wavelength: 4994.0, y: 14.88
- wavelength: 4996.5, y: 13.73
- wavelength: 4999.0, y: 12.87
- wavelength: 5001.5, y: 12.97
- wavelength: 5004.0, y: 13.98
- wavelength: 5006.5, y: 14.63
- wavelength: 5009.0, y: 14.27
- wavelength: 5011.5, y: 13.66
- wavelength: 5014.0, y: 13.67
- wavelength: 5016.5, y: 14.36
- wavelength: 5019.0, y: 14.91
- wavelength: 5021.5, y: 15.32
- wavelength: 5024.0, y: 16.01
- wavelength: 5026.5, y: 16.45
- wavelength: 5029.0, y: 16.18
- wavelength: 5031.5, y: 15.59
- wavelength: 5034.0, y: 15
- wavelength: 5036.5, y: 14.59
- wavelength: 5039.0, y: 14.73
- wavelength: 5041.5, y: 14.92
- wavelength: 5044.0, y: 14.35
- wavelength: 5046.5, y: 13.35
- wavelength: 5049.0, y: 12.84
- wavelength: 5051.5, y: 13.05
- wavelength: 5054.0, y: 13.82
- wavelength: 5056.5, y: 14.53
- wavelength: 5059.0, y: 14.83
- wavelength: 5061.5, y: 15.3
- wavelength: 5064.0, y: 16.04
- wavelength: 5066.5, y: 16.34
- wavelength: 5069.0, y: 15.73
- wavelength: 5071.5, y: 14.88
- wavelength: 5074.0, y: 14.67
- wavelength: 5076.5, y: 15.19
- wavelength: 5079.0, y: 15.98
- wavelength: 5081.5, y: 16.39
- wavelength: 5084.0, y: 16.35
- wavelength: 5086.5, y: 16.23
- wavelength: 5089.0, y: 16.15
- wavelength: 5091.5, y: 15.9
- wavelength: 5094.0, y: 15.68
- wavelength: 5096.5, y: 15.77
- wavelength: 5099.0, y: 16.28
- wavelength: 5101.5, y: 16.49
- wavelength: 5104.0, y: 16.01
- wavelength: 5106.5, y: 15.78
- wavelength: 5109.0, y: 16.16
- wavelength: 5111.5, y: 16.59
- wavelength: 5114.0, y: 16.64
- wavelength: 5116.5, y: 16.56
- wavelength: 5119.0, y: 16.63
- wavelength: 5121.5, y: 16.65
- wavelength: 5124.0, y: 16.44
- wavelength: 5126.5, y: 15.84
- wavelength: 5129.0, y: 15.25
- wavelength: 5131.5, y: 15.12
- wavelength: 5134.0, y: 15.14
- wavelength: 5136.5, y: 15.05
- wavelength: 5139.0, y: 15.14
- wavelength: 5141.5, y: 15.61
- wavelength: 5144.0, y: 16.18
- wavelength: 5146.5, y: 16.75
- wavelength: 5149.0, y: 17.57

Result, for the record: 1.4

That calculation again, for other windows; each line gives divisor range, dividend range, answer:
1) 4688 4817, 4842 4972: 1.09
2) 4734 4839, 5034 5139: 1.45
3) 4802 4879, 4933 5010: 1.11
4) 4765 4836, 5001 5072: 1.35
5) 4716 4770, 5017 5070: 1.42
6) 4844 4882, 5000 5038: 1.26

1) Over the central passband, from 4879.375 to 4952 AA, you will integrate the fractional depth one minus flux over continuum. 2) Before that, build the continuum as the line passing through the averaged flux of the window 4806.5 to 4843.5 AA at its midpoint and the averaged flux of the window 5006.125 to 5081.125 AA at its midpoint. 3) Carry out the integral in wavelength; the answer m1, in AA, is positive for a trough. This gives 2.9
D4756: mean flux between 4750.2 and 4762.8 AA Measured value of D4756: 11.9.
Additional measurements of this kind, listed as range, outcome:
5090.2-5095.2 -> 15.8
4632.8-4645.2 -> 12.3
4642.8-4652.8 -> 11.9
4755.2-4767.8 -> 12.1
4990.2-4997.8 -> 14.8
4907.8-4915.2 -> 13.7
